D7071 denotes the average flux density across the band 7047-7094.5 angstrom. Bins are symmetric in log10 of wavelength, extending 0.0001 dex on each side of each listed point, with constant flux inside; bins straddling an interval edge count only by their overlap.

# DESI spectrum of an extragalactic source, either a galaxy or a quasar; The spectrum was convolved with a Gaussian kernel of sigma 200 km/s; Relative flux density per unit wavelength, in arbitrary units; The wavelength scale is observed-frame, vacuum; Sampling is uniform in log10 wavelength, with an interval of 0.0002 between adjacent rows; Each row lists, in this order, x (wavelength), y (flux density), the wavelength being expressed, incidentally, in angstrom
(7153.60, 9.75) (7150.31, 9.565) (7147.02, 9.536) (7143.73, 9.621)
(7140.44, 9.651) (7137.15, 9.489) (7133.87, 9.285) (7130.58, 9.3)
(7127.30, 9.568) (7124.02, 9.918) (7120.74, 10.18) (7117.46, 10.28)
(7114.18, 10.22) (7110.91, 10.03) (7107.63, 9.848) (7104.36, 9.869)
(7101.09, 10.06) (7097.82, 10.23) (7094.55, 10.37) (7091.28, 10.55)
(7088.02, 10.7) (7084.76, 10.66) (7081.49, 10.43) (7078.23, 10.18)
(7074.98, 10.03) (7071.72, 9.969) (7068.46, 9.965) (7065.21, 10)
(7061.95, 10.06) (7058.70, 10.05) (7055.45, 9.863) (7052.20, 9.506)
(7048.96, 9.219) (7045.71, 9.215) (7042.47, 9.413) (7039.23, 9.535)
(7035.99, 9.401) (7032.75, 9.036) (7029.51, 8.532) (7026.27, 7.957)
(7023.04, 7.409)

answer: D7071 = 10.1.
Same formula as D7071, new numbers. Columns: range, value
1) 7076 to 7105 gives 10.3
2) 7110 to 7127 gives 10.1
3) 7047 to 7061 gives 9.67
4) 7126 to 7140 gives 9.43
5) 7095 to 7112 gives 10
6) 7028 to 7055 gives 9.26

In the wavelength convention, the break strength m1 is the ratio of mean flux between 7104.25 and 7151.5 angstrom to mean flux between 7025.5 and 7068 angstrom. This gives 1.04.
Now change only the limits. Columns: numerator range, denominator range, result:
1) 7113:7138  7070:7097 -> 0.94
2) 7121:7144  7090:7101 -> 0.93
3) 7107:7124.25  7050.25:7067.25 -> 1.02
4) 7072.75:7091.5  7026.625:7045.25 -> 1.14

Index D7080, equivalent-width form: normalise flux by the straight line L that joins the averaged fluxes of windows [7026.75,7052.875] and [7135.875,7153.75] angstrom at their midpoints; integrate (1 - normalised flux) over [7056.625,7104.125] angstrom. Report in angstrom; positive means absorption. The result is -4.5 angstrom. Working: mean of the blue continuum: 9.17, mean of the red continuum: 9.59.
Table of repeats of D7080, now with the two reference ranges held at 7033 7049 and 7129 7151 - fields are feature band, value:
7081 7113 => -2.9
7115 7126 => -0.8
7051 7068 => -1.0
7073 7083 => -0.9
